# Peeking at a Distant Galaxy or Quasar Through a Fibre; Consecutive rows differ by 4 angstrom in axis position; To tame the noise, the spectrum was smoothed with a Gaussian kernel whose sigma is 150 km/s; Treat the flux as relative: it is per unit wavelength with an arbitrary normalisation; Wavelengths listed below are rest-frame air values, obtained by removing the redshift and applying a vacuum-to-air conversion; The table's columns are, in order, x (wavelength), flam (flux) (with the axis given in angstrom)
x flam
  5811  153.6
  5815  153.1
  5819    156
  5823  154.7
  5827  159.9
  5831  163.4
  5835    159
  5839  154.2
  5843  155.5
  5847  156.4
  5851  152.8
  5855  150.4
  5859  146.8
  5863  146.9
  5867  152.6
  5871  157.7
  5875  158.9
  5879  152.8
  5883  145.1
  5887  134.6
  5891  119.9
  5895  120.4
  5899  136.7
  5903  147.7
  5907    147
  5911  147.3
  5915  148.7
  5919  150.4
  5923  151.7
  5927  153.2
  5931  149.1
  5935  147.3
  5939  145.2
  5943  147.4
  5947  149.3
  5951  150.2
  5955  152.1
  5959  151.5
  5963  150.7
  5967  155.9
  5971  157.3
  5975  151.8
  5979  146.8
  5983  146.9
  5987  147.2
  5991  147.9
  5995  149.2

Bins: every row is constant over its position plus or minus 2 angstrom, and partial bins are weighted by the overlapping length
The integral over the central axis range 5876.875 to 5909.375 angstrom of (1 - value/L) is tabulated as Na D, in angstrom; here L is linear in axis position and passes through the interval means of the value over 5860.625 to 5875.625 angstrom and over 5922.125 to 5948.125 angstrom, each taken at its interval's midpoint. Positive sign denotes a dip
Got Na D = 2.9 angstrom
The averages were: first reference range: 153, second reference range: 149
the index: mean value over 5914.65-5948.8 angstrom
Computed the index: 149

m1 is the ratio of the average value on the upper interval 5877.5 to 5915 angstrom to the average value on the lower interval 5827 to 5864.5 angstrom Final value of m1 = 0.9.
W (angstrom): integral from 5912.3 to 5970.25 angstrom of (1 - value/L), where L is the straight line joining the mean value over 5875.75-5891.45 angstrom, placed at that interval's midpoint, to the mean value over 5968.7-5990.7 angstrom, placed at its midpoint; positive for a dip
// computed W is -1.48 angstrom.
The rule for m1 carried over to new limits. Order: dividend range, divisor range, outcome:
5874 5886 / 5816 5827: 0.96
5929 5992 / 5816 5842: 0.95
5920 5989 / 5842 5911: 1.03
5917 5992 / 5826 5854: 0.96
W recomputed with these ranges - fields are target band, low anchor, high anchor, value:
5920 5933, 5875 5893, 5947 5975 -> -0.37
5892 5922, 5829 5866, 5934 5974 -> 1.97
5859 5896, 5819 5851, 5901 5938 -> 2.21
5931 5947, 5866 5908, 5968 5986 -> 0.01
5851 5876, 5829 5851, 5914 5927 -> 0.54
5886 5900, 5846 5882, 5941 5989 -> 2.32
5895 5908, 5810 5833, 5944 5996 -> 1.14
